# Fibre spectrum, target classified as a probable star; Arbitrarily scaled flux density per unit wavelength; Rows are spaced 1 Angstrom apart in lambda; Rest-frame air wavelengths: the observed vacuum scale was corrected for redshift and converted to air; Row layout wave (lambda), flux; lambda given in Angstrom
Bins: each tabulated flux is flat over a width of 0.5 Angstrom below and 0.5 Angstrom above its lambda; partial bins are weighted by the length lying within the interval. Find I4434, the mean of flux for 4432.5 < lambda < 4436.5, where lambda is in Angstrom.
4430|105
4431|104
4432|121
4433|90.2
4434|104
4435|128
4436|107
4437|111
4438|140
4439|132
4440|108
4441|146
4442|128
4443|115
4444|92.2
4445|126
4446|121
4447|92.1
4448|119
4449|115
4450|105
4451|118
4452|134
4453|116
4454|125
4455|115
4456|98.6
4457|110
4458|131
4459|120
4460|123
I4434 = 107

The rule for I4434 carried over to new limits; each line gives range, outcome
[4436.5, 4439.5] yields 128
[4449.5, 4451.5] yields 112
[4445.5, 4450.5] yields 110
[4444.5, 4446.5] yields 124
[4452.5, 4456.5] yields 114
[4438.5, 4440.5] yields 120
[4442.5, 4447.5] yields 109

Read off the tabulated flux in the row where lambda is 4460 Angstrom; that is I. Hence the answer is 123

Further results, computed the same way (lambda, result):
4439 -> 132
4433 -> 90.2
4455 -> 115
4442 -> 128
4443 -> 115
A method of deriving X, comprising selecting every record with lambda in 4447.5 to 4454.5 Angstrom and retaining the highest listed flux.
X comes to 134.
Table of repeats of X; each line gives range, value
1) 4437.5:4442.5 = 146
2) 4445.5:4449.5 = 121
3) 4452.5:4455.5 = 125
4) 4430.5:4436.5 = 128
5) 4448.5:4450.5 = 115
